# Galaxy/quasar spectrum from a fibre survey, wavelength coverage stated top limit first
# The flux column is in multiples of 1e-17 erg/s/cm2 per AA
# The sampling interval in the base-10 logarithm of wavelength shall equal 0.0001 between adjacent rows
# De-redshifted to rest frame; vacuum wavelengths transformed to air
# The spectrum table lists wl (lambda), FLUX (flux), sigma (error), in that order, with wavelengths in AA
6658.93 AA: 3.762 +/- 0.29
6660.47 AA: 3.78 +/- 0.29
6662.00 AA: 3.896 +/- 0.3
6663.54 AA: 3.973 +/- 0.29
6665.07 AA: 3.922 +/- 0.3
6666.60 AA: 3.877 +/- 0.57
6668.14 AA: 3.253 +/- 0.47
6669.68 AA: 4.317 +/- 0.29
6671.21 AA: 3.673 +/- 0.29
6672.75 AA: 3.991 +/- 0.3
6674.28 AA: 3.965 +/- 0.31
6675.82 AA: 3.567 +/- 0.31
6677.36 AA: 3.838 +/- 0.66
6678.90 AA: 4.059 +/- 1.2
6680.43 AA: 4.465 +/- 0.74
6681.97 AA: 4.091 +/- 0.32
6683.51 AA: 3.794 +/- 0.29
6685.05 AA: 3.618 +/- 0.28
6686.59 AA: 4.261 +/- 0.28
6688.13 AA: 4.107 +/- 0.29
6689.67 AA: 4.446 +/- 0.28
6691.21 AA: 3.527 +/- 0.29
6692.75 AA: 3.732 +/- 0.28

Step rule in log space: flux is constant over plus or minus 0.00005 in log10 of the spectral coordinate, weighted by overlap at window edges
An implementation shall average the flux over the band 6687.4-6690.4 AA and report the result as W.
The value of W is 4.28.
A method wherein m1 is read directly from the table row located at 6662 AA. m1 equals 3.896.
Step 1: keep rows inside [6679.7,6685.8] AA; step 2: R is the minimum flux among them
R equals 3.618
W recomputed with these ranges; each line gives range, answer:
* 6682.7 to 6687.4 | 3.89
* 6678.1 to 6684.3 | 4.1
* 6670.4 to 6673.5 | 3.84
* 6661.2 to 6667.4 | 3.91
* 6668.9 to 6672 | 3.99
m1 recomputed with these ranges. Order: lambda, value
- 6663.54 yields 3.973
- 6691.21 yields 3.527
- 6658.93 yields 3.762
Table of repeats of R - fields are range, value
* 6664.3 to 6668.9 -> 3.253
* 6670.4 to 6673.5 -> 3.673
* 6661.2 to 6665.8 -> 3.896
